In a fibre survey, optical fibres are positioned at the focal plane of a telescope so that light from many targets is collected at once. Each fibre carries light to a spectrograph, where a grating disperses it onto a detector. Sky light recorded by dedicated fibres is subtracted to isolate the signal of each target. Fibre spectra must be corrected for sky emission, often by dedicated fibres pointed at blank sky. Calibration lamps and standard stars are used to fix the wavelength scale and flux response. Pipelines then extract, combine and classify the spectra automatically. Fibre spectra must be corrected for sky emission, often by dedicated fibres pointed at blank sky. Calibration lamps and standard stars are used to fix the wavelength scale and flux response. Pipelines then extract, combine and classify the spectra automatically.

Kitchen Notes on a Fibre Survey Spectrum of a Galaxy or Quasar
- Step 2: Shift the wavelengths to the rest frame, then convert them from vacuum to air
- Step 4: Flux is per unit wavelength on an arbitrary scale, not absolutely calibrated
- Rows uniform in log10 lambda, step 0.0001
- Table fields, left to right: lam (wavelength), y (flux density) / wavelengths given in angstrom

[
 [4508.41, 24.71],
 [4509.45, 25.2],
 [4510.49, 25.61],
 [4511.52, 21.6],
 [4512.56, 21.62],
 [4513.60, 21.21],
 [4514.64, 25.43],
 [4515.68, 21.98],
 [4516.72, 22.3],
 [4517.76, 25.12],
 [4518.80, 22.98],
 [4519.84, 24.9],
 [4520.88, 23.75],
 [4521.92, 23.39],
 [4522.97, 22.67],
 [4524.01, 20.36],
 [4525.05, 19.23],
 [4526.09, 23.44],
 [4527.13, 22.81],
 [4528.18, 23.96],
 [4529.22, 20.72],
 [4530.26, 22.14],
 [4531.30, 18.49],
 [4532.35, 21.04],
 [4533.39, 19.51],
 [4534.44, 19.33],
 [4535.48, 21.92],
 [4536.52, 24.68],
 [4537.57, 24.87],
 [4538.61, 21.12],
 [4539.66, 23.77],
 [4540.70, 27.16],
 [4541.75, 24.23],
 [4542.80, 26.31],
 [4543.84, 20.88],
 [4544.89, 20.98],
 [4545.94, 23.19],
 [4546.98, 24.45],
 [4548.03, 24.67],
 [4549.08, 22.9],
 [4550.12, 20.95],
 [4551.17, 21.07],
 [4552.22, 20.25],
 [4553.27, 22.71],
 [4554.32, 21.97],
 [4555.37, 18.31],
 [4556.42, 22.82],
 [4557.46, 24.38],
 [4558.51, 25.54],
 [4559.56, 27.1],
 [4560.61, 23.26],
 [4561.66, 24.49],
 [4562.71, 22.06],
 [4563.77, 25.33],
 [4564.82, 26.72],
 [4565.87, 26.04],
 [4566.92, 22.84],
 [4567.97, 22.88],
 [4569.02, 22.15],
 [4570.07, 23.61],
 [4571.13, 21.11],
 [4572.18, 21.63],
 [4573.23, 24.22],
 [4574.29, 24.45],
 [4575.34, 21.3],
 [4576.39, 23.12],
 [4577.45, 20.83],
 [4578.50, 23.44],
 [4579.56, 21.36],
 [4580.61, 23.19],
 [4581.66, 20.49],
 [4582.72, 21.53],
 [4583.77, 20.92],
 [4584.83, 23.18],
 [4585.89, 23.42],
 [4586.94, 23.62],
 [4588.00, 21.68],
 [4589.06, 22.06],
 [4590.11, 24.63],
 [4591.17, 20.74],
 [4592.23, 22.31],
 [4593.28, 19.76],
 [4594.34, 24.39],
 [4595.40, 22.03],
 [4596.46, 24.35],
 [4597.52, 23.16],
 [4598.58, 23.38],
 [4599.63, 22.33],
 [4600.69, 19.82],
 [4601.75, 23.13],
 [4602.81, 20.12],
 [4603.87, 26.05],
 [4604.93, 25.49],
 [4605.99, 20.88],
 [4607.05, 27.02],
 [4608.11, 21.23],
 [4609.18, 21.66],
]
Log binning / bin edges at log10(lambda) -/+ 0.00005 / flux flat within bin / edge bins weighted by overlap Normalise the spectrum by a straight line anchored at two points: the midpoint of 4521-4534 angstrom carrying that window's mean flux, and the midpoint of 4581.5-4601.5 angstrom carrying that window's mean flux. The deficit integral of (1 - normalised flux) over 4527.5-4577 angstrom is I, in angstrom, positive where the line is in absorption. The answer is -2.4 angstrom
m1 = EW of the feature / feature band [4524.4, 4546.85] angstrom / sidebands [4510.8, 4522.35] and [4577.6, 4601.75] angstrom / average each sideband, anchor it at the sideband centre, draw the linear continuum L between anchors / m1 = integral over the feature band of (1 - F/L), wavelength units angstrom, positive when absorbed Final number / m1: 0.55 angstrom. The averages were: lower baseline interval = 23.2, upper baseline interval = 22.4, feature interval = 22.4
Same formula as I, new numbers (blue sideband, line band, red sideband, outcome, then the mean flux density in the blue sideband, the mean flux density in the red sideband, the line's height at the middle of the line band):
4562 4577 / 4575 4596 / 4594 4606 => 0.9 angstrom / 23.4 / 23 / 23.2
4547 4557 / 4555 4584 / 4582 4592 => -1.3 angstrom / 21.9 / 22.4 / 22.1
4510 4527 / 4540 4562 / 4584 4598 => -0.4 angstrom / 22.9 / 22.7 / 22.8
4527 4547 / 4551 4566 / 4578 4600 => -0.6 angstrom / 22.5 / 22.5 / 22.5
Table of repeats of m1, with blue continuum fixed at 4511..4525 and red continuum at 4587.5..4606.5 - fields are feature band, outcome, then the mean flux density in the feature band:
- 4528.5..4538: 0.54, 21.4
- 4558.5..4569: -0.84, 24.5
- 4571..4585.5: 0.25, 22.2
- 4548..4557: 0.43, 21.6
